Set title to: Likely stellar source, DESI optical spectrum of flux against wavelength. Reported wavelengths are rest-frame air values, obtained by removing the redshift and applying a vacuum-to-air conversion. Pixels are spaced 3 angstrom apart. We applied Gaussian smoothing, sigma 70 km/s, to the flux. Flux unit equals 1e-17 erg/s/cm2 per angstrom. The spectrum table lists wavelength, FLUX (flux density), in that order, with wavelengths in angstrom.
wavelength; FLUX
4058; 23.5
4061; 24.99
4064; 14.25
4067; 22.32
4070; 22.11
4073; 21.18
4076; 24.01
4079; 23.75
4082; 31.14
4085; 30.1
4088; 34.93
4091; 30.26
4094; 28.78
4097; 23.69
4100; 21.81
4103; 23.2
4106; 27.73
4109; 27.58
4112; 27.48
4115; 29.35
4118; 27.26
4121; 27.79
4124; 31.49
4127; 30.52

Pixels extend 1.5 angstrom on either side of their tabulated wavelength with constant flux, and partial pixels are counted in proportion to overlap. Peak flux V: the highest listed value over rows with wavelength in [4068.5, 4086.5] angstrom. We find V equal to 31.14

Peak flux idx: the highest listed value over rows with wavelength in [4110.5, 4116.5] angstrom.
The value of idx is 29.35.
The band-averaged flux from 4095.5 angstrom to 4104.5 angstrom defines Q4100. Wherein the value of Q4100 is 22.9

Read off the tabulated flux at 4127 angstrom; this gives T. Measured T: 30.52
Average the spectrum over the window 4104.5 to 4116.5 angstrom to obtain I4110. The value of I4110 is 28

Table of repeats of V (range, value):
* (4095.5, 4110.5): 27.73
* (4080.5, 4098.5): 34.93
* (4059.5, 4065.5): 24.99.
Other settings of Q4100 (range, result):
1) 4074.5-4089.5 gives 28.8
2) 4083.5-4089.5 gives 32.5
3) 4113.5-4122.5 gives 28.1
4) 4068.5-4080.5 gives 22.8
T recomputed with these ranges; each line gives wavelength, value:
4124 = 31.49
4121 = 27.79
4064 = 14.25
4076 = 24.01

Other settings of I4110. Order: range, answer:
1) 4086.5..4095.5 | 31.3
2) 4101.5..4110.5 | 26.2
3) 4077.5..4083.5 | 27.4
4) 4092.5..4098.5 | 26.2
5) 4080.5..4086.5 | 30.6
